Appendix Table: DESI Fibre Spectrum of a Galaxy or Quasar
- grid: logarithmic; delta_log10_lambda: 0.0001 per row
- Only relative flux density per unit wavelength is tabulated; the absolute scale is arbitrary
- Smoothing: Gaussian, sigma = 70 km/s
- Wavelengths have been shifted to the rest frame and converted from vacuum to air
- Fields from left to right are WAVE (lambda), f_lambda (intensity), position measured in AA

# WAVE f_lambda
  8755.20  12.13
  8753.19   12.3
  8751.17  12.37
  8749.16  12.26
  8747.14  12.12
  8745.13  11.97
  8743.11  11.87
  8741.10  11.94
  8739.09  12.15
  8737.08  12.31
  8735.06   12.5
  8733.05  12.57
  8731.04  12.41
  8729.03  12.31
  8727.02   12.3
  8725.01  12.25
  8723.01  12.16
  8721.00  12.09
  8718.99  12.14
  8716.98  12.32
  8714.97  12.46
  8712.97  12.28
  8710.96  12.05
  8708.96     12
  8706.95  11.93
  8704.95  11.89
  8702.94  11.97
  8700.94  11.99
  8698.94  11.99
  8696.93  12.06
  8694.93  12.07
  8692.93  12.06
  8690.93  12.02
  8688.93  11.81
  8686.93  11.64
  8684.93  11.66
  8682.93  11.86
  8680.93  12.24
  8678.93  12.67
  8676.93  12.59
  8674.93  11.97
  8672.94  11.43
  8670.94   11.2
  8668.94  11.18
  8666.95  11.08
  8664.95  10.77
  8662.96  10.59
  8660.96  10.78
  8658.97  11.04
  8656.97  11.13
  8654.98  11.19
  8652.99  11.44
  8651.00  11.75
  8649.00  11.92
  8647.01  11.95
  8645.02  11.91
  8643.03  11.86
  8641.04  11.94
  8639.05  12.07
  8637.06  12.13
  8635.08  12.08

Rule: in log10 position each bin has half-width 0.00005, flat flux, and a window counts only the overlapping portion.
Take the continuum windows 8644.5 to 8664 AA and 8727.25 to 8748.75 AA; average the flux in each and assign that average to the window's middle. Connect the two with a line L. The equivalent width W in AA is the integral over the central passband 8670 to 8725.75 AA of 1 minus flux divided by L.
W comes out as -1.1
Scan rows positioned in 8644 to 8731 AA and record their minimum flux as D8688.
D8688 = 10.59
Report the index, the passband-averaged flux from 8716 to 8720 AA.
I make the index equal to 12.2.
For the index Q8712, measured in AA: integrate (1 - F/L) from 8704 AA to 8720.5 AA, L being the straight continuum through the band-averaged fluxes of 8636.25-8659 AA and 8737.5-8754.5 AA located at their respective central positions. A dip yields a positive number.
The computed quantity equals -0.20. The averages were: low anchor 11.7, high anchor 12.1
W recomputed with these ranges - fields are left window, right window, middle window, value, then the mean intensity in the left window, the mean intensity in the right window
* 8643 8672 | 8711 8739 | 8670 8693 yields -0.5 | 11.3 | 12.3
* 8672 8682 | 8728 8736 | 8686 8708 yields 0.6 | 12.2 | 12.4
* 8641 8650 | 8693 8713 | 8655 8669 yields 1.2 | 11.9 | 12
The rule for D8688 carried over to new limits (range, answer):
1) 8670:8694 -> 11.2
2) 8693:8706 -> 11.89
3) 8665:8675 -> 11.08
